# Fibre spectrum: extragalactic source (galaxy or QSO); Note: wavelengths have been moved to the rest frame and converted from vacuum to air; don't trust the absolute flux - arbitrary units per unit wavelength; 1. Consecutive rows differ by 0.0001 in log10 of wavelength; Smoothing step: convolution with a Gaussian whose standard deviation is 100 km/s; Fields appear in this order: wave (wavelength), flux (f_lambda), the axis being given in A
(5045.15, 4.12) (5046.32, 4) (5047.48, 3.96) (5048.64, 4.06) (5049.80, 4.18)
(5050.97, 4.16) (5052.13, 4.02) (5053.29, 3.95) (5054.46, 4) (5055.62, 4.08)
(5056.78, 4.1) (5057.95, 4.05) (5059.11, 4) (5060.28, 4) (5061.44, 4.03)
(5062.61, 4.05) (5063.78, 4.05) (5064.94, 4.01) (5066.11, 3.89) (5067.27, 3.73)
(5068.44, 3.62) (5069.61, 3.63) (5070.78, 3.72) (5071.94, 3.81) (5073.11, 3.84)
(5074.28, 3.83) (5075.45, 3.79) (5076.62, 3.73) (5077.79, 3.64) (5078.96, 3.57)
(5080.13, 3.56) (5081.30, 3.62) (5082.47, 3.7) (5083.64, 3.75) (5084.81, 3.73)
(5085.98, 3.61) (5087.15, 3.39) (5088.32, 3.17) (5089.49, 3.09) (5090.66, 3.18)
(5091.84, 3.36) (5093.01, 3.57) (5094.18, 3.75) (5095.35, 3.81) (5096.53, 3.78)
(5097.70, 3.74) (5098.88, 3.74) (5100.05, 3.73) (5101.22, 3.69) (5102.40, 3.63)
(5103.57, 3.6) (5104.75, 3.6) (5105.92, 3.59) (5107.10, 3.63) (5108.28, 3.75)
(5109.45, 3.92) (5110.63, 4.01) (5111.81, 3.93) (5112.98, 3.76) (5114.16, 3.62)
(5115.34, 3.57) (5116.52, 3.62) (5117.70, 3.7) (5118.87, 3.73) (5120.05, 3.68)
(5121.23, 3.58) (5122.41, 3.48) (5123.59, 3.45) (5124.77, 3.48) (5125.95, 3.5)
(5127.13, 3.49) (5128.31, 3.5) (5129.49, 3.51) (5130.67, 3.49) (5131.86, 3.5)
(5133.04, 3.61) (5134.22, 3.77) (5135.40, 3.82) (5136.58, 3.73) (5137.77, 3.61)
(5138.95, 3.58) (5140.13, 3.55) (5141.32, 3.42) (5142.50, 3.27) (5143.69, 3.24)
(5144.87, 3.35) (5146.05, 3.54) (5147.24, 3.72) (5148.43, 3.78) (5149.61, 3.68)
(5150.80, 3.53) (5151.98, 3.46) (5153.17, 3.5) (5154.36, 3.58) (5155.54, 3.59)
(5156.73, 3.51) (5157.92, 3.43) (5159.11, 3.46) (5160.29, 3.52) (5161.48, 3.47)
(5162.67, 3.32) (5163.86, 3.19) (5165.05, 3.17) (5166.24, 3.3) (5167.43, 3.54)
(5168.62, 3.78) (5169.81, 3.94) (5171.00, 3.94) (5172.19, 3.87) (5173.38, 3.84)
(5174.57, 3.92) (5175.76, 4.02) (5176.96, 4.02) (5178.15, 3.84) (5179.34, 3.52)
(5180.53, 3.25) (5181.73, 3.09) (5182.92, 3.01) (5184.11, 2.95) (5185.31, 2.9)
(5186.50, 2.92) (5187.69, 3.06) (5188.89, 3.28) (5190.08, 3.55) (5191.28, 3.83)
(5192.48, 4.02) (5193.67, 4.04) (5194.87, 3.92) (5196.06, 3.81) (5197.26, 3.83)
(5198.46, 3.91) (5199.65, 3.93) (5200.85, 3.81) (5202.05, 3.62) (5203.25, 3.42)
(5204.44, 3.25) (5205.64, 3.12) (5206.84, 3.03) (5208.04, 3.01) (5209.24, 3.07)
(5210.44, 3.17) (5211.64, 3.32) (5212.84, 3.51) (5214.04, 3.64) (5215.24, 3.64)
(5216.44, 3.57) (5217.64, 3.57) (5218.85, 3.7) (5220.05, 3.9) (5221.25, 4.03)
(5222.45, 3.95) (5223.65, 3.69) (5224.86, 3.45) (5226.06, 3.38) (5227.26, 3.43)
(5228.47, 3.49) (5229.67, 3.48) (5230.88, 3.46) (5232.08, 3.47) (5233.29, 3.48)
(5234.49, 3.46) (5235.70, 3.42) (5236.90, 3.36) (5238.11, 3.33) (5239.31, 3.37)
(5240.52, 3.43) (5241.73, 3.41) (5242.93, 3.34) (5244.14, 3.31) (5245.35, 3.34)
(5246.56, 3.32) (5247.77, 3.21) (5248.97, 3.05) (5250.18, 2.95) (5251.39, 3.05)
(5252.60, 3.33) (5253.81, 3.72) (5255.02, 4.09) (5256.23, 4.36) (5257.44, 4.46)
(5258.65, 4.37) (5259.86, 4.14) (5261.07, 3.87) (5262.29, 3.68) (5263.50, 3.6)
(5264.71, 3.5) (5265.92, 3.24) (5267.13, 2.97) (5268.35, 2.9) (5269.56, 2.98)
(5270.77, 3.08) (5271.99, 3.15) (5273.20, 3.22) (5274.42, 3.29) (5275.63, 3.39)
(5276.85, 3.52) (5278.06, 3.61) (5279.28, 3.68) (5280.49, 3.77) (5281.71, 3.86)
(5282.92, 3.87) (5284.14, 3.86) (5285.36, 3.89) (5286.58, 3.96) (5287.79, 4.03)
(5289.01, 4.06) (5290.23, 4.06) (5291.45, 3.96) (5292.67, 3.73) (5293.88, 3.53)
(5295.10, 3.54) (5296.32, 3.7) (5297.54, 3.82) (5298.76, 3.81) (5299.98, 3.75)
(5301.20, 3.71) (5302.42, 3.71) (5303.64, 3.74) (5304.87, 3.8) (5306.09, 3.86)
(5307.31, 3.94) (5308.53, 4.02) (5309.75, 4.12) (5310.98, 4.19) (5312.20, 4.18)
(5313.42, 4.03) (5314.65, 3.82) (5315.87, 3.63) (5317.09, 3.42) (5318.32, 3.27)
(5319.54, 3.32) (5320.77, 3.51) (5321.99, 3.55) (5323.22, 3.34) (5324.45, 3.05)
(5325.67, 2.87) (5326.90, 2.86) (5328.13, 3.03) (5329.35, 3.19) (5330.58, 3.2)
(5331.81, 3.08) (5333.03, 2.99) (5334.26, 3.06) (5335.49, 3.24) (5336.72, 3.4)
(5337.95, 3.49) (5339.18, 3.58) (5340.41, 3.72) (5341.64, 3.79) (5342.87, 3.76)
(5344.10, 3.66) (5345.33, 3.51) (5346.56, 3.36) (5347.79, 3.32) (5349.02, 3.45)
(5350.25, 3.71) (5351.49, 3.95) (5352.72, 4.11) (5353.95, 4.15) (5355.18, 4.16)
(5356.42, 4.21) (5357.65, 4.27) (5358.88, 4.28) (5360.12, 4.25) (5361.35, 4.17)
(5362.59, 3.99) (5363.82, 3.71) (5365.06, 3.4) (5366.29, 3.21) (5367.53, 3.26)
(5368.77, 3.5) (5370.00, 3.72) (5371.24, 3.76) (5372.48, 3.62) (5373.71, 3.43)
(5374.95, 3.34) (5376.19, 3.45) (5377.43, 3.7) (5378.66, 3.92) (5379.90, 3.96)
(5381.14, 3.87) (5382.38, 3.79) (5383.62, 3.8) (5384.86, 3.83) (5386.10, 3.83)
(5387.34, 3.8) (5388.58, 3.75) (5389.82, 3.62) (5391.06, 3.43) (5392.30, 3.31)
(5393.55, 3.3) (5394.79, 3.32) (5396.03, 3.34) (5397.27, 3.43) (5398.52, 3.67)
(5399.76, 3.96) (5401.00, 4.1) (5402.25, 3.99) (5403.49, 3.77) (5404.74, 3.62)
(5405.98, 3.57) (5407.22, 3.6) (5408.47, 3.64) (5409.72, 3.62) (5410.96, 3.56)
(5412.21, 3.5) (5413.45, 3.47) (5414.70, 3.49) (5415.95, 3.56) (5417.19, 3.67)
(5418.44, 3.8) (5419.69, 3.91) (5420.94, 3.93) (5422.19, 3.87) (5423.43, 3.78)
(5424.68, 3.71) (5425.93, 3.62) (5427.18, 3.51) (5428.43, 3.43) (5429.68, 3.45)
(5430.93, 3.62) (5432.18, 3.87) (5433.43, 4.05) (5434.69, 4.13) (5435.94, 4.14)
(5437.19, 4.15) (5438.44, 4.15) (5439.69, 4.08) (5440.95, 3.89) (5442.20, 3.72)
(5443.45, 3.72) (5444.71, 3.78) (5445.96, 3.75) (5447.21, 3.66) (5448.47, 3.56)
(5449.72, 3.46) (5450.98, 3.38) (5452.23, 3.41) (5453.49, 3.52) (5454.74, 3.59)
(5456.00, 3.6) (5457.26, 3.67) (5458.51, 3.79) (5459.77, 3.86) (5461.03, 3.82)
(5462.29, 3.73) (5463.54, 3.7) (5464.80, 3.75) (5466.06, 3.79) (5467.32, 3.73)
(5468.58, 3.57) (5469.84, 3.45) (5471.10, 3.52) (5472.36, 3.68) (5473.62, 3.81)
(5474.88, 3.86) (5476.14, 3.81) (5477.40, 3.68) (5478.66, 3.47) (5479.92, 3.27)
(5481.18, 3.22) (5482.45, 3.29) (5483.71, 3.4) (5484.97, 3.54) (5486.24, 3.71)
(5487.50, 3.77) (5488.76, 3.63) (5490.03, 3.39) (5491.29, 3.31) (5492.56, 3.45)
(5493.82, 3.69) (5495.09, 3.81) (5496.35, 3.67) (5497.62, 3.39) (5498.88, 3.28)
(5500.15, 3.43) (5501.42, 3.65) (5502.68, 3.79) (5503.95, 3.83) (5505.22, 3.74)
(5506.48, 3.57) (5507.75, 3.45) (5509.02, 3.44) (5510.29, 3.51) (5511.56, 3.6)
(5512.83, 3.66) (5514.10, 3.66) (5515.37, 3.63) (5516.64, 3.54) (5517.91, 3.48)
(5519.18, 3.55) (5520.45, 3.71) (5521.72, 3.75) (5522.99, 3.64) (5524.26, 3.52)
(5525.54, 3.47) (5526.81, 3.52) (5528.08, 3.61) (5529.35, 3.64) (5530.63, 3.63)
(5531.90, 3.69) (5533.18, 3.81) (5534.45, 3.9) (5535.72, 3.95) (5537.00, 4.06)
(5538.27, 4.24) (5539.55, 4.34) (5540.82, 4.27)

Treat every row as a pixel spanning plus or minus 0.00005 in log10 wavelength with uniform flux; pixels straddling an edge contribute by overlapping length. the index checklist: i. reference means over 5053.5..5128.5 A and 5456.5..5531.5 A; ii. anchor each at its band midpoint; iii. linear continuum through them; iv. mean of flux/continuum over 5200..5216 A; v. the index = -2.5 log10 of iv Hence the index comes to 0.10 mag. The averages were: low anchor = 3.7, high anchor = 3.6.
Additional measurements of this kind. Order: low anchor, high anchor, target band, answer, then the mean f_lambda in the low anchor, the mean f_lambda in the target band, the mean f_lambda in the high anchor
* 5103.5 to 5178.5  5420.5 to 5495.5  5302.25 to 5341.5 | 0.04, 3.61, 3.51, 3.68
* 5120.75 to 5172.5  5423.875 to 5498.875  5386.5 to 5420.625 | 0.00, 3.54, 3.63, 3.66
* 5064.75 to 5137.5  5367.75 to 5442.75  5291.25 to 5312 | -0.04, 3.64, 3.82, 3.7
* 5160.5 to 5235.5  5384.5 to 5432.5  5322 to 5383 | 0.01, 3.53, 3.59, 3.65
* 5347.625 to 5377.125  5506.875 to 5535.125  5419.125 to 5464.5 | -0.02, 3.77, 3.75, 3.61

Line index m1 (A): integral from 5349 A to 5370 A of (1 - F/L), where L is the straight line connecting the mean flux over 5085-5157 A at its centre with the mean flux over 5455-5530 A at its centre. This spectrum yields -1.6 A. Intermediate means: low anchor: 3.59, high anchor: 3.6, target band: 3.88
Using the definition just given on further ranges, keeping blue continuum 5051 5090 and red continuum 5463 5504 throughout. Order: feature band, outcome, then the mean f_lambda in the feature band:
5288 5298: -0.36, 3.81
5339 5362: -1.40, 3.87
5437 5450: -0.75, 3.81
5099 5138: 1.22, 3.65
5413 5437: -0.90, 3.75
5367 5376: 0.30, 3.52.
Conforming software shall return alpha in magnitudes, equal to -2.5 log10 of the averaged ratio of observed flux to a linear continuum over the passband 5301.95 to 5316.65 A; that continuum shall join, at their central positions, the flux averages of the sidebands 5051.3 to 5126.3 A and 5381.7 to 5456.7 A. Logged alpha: -0.06 mag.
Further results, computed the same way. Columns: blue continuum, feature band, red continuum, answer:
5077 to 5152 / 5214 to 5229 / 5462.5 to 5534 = -0.02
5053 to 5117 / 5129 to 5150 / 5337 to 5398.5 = 0.05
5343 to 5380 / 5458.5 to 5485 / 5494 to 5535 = 0.01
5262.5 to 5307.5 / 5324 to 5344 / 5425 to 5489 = 0.11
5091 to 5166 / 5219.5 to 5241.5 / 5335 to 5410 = 0.03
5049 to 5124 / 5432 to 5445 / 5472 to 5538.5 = -0.10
